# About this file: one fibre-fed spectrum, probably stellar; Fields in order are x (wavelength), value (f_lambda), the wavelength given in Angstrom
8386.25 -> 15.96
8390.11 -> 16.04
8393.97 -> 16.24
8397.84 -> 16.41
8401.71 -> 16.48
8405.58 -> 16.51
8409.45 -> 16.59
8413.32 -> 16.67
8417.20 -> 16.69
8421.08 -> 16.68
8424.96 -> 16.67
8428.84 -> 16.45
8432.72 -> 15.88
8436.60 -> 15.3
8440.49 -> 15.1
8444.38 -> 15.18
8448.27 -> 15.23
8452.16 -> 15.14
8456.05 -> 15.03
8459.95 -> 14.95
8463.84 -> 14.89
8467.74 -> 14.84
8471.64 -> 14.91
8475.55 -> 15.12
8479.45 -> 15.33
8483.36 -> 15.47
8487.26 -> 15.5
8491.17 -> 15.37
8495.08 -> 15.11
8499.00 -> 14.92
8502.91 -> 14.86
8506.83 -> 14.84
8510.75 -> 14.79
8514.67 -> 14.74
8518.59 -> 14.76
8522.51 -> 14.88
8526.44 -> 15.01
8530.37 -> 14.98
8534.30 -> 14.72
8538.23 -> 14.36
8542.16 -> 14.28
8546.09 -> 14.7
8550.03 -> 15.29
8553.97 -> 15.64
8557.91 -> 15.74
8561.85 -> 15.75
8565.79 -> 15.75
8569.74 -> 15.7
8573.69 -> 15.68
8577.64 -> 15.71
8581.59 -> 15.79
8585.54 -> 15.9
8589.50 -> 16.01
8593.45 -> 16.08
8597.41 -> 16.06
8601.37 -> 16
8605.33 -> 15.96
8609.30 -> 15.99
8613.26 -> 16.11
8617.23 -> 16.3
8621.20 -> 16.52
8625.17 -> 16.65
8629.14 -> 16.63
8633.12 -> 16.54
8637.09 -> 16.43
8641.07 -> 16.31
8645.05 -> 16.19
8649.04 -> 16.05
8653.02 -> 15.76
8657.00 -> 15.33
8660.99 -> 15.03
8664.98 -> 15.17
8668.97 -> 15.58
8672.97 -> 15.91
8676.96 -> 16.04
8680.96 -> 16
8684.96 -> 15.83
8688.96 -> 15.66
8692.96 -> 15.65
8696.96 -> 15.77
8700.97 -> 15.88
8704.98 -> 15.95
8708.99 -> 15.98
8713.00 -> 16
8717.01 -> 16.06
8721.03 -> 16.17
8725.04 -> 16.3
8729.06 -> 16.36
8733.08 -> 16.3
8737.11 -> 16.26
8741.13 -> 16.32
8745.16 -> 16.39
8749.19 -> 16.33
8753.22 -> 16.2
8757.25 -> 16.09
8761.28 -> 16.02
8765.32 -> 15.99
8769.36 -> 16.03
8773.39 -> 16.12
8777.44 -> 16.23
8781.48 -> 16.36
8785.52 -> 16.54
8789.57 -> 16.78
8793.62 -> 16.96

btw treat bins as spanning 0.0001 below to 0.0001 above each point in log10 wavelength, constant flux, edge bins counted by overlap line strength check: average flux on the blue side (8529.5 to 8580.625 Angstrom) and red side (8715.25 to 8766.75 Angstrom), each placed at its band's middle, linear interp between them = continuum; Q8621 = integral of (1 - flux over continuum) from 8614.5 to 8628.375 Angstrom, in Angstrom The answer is -0.78 Angstrom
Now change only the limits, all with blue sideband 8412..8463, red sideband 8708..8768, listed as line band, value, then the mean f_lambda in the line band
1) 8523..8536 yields 0.79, 14.9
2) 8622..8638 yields -0.54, 16.6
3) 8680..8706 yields 0.50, 15.8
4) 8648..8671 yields 0.87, 15.5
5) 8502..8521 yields 1.26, 14.8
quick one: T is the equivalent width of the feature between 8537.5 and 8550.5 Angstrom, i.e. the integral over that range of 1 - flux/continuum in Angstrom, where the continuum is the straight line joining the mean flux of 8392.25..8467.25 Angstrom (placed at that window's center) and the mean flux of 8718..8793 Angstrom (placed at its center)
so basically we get 1.14 Angstrom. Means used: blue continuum 15.9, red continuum 16.3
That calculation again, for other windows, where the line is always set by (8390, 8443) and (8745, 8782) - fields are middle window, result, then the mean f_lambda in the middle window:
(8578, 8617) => 0.5 Angstrom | 16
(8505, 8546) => 3.8 Angstrom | 14.7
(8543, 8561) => 1.0 Angstrom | 15.3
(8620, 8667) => 0.4 Angstrom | 16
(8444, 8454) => 0.7 Angstrom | 15.2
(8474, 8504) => 1.9 Angstrom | 15.2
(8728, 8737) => -0.1 Angstrom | 16.3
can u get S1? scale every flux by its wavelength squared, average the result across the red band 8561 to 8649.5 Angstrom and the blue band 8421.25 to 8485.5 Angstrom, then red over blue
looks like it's 1.1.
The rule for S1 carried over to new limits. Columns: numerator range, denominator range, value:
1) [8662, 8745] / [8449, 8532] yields 1.12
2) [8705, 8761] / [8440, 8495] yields 1.14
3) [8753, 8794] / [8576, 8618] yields 1.06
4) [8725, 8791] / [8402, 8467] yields 1.11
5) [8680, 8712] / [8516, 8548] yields 1.12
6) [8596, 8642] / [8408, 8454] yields 1.07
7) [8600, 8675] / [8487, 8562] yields 1.10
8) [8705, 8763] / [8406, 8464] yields 1.10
